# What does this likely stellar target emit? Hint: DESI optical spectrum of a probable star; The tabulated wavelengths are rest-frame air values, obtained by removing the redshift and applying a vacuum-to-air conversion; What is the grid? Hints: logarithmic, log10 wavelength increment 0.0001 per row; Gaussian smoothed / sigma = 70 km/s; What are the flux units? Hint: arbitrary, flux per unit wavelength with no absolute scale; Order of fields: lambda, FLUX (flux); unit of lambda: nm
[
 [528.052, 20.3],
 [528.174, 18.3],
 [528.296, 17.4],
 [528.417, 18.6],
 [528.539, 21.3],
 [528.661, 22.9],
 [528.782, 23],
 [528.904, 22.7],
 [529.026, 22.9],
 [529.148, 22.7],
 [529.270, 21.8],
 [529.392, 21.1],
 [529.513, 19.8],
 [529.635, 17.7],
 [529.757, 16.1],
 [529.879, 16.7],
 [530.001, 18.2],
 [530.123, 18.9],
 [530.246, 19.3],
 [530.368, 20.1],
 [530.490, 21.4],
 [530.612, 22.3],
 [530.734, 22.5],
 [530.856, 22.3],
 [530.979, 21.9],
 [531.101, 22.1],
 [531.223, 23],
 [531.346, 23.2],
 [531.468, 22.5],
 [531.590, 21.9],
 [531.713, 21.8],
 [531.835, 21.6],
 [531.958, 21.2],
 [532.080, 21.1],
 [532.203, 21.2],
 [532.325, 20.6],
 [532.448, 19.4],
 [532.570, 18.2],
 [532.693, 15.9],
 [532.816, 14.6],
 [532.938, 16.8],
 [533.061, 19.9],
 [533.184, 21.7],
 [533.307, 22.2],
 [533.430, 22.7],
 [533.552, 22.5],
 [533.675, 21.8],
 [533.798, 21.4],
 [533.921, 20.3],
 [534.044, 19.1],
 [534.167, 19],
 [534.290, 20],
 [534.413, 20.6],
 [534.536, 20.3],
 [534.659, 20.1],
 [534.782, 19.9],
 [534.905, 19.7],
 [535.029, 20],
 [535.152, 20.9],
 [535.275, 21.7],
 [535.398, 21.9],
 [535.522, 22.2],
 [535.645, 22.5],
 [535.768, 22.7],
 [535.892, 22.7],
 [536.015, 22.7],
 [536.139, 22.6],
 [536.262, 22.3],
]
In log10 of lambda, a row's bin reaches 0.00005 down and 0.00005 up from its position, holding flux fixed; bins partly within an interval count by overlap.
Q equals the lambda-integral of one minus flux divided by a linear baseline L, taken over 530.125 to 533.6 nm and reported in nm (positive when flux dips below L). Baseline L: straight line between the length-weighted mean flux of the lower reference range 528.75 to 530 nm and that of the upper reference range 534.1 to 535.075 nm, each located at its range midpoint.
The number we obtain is -0.12 nm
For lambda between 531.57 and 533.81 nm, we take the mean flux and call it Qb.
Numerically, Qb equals 20.3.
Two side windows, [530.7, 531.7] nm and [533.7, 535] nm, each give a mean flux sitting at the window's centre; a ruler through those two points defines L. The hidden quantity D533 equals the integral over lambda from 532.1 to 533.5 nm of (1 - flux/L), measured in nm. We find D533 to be 0.12 nm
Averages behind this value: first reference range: 22.4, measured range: 19.5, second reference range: 20.1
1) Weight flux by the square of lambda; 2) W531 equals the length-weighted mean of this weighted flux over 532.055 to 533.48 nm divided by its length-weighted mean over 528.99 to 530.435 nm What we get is 1.01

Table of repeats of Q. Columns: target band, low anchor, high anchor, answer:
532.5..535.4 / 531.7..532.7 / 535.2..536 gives 0.18 nm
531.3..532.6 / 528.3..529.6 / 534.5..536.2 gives 0.01 nm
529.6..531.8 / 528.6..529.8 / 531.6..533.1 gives -0.04 nm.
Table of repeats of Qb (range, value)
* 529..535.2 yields 20.4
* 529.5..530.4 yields 18.2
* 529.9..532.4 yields 21.3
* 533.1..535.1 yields 20.7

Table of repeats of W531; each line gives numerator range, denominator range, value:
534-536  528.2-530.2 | 1.06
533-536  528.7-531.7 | 1.02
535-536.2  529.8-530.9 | 1.12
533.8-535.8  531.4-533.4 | 1.04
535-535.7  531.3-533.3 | 1.09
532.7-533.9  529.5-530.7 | 1.07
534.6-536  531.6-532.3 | 1.01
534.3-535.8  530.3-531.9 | 0.97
